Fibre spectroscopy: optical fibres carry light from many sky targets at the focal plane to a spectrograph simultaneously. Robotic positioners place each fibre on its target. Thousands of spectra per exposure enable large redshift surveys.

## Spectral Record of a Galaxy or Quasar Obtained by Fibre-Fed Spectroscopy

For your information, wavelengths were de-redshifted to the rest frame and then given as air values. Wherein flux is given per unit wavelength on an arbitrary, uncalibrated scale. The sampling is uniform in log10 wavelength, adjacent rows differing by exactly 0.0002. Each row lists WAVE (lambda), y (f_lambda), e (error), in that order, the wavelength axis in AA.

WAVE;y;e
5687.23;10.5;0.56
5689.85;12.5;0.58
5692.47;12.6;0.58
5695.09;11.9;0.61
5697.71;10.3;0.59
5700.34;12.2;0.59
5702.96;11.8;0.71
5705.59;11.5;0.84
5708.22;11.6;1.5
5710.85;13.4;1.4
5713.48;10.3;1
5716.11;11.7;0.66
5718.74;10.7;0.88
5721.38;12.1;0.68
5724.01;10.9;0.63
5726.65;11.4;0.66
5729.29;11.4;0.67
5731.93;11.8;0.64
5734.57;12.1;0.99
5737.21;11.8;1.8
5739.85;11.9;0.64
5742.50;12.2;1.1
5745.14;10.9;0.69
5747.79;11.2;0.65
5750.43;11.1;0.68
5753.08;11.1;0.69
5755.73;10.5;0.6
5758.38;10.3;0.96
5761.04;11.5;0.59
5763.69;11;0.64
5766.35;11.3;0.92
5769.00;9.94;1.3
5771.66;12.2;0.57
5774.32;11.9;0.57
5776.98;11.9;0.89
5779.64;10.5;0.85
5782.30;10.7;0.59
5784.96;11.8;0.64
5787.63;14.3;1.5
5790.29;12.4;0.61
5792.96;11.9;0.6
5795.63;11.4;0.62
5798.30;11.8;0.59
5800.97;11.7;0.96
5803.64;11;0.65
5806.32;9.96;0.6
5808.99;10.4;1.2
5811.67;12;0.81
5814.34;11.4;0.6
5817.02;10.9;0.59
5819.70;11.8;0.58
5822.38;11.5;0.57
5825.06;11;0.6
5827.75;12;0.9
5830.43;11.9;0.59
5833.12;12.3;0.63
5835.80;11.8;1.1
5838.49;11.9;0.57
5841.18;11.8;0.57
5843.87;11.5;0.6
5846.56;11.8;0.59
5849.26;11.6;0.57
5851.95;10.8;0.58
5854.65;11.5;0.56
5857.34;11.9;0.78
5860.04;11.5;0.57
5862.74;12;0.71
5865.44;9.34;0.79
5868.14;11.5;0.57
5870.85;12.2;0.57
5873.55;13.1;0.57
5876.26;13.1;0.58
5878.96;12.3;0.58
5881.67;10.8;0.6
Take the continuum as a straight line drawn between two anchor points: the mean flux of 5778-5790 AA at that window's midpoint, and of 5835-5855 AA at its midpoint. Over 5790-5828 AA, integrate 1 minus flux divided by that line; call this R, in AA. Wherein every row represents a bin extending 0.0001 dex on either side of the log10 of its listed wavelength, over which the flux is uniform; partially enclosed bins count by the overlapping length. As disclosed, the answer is 1.3 AA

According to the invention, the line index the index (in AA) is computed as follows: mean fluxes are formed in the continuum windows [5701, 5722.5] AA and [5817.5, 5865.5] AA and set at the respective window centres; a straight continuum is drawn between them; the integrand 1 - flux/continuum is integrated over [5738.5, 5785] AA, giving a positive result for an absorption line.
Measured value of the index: 1.7 AA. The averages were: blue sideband 11.6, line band 11.2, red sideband 11.6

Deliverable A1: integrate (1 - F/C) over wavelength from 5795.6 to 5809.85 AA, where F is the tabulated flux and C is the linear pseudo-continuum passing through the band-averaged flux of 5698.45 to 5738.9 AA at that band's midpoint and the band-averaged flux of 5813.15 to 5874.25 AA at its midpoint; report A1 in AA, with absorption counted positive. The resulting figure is 0.71 AA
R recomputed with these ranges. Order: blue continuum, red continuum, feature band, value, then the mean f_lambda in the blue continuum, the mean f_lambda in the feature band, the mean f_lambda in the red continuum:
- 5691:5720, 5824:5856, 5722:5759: 0.9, 11.6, 11.4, 11.7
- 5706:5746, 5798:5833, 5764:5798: -0.6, 11.6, 11.7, 11.4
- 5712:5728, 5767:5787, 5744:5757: 0.4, 11.2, 11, 11.4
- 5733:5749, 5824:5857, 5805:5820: 0.8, 11.7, 11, 11.7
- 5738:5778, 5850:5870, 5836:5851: -0.6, 11.3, 11.7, 11.3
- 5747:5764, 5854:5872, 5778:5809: -1.2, 10.9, 11.5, 11.4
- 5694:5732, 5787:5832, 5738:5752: 0.1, 11.5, 11.5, 11.6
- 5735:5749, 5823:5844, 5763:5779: 0.5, 11.6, 11.3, 11.8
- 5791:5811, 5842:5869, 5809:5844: -1.1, 11.2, 11.6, 11.4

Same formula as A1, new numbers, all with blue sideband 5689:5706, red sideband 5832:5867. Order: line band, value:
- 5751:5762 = 0.8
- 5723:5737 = 0.2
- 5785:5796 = -0.8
